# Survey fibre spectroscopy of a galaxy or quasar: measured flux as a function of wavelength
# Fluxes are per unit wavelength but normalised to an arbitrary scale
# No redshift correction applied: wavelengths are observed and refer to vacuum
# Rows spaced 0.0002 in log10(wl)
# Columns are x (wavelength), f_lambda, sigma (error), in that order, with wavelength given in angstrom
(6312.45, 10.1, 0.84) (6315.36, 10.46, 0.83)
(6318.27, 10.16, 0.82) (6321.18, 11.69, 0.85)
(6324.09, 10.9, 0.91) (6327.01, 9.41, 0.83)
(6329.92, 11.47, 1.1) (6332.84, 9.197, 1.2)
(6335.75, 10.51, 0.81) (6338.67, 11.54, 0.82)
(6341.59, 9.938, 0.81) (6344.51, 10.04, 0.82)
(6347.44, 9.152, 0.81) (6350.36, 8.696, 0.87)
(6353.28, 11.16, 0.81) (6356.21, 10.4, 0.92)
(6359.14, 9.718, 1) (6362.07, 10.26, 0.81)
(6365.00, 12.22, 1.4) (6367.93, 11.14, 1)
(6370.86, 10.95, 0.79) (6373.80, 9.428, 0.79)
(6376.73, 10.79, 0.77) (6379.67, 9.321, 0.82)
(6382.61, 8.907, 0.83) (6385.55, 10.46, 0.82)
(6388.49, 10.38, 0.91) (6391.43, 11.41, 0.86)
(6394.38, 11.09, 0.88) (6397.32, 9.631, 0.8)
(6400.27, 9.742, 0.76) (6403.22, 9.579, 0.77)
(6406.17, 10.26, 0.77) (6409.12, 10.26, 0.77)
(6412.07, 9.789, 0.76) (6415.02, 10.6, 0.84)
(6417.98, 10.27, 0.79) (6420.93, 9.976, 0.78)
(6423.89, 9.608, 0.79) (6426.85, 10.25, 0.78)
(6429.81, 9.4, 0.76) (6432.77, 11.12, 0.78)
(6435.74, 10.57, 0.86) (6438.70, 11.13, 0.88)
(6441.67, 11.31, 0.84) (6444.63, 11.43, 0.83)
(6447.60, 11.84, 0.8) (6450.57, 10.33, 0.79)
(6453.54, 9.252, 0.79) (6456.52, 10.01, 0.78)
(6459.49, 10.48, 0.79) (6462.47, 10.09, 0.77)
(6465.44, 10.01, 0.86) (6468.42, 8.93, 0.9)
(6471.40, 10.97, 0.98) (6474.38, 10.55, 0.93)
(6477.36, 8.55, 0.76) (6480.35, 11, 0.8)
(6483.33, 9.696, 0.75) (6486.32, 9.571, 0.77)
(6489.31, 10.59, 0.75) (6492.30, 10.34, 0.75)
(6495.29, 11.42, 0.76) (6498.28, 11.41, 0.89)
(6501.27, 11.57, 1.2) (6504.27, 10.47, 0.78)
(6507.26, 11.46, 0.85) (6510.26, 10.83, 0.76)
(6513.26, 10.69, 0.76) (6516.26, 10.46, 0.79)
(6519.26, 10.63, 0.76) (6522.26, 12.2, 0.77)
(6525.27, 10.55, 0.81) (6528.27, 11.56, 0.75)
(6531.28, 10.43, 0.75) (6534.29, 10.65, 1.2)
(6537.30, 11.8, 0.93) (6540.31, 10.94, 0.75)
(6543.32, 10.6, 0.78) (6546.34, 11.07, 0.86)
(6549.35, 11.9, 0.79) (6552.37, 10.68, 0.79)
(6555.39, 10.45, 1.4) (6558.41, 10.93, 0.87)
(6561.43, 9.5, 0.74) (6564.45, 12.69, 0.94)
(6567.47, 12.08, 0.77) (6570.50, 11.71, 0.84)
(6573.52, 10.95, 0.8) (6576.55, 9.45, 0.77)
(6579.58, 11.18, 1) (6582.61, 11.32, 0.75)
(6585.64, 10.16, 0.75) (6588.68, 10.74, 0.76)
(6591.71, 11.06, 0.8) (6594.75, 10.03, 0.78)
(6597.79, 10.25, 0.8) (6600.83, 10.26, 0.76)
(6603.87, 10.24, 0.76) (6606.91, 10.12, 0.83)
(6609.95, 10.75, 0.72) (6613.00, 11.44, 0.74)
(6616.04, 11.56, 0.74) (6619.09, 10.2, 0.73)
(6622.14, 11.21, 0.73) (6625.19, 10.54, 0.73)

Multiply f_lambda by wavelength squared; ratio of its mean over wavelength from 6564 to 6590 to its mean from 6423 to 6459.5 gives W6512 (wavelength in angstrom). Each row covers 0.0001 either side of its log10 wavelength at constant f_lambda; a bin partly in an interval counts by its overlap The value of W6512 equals 1.1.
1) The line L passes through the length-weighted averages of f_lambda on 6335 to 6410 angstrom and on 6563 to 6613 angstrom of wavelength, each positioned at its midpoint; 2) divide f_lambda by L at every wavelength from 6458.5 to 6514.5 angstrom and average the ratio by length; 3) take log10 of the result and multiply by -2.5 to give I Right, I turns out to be 0.01 mag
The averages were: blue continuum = 10.3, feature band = 10.5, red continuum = 10.8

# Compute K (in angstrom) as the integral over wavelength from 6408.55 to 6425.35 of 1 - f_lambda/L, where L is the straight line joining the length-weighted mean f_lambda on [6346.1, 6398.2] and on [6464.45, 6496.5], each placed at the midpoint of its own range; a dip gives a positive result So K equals 0.3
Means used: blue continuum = 10.3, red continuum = 10.1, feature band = 10.1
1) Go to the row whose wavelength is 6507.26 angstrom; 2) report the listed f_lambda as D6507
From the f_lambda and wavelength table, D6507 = 11.46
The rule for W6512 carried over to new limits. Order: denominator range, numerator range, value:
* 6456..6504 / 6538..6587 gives 1.09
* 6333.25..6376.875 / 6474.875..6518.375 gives 1.07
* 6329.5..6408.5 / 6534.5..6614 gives 1.13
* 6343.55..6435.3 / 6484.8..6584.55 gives 1.13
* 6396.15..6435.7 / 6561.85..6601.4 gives 1.14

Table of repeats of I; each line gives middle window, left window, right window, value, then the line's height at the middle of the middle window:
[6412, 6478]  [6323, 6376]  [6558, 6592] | 0.03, 10.6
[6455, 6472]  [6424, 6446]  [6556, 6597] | 0.07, 10.7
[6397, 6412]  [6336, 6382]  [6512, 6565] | 0.06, 10.5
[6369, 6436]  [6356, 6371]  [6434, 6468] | 0.05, 10.7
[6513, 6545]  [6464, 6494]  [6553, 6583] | -0.04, 10.6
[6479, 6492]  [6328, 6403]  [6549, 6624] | 0.04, 10.6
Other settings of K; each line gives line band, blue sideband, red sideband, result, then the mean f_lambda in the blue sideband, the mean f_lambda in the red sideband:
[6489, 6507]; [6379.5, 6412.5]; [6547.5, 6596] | -0.7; 10.1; 10.9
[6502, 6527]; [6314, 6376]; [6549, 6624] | -0.6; 10.4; 10.8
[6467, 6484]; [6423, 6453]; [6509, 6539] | 1.3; 10.7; 11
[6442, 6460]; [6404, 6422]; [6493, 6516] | -0.1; 10.2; 11.1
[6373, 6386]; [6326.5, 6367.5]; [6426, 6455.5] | 0.9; 10.3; 10.7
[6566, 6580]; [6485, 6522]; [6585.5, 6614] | -0.6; 10.8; 10.5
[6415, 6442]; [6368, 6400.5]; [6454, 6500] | -0.4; 10.2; 10.2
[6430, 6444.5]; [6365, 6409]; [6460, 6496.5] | -1.0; 10.3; 10.1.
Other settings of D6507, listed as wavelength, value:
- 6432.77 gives 11.12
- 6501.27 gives 11.57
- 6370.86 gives 10.95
